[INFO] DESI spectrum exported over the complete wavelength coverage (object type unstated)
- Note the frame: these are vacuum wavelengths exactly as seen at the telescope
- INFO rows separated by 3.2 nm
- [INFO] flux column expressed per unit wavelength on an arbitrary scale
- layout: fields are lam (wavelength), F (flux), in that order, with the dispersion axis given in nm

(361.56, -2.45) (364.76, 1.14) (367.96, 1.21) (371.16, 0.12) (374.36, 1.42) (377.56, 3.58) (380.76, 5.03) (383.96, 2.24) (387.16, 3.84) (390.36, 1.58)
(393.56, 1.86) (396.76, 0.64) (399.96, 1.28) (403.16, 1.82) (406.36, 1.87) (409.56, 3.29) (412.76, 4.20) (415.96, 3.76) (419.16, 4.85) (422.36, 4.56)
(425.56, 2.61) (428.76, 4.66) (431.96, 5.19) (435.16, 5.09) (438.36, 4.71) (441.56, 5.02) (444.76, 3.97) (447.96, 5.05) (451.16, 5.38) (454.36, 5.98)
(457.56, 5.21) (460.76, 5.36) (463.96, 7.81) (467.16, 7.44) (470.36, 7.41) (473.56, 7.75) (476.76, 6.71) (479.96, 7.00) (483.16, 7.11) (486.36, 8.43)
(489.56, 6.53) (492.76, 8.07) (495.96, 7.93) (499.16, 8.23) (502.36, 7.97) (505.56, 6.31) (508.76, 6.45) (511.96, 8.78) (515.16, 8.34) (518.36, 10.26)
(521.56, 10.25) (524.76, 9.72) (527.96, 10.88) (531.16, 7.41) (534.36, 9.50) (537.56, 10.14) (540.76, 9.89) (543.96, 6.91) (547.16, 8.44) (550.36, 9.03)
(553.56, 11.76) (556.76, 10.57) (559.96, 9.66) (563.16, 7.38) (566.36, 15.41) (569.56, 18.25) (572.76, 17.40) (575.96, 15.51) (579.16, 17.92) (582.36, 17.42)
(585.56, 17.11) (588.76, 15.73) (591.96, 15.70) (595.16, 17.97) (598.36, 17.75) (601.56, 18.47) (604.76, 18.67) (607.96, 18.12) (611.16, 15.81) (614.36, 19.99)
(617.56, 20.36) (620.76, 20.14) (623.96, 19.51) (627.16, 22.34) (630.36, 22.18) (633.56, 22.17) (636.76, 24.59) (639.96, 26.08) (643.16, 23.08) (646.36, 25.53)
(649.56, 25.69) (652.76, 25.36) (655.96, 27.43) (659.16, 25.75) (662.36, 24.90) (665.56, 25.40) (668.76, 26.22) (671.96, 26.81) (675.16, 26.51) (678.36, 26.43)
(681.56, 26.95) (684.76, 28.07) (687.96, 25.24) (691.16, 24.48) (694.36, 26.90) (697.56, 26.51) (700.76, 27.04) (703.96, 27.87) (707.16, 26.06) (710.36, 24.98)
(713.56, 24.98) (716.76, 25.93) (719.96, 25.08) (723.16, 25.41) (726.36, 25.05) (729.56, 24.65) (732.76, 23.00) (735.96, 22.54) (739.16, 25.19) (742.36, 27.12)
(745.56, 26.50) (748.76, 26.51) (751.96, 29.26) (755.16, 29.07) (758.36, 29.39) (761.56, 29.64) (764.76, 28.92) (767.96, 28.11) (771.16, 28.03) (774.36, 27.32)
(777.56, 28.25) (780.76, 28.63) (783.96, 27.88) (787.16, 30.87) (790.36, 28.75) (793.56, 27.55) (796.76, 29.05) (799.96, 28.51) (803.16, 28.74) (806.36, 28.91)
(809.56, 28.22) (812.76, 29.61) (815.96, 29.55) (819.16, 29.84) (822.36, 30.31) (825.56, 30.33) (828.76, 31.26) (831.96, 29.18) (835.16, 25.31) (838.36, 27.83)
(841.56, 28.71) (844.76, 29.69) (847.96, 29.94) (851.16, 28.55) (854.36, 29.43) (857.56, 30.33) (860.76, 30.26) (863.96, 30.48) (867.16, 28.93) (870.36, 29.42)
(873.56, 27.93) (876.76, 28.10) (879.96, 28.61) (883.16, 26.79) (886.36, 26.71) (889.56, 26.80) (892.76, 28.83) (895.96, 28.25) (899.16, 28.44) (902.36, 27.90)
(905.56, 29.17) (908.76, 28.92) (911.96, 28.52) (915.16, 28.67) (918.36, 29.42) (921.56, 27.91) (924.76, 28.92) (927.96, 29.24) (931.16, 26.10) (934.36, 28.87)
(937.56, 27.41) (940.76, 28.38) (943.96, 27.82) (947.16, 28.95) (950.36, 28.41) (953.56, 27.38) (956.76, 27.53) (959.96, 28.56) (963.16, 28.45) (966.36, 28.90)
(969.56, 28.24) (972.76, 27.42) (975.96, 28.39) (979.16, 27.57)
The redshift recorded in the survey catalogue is 0.419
